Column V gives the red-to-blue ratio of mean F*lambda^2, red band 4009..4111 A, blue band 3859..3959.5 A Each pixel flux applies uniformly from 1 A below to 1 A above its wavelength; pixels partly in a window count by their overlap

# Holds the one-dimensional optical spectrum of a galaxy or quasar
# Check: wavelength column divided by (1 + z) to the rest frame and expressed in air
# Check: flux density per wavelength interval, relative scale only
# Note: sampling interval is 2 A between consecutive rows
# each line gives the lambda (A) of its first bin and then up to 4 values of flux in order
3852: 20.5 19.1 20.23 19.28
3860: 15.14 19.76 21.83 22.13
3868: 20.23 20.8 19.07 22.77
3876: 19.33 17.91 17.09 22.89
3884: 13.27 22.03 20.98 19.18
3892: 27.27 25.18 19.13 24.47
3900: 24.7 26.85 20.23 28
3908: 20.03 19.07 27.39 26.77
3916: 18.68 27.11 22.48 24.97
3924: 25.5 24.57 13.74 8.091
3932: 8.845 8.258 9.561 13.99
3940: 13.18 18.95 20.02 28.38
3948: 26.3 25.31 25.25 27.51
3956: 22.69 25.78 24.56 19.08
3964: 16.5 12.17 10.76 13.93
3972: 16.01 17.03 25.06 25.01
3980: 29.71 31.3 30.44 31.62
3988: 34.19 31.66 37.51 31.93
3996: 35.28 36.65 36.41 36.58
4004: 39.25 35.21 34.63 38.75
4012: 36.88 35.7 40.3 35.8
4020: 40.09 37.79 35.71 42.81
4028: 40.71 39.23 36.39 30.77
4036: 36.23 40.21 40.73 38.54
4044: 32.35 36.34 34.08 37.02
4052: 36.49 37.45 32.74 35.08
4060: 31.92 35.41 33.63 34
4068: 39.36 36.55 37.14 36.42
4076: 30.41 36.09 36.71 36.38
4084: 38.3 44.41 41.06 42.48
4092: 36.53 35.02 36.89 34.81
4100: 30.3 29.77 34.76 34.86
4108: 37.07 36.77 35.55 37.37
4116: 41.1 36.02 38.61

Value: 1.9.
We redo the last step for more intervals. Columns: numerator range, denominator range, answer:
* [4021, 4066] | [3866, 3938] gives 1.92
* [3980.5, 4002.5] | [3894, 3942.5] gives 1.77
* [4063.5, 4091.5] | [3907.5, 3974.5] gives 2.06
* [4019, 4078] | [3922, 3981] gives 1.98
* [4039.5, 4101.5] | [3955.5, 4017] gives 1.31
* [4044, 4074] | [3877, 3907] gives 1.76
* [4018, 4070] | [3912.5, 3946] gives 2.12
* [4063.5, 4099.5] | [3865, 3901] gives 1.94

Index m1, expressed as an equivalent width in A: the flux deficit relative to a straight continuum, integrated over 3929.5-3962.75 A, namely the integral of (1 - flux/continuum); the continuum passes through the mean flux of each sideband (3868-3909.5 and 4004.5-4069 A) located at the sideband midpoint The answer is 10.0 A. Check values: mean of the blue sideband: 21.5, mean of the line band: 19.3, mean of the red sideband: 36.7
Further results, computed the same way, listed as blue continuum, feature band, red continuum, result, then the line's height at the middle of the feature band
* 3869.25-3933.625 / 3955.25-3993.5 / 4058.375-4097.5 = 5.1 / 27.5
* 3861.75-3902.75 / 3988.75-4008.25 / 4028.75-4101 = -2.9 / 30.9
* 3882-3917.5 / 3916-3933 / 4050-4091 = 3.6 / 24.6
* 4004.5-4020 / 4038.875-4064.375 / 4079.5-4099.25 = 1.4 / 37.6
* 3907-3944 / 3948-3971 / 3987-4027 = 4.5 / 26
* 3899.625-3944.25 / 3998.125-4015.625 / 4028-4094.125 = -4.0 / 30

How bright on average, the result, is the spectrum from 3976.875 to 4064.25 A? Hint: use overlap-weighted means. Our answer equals 35.6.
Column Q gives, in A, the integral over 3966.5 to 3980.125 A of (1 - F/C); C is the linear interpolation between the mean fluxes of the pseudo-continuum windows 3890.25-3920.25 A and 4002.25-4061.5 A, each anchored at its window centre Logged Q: 5.4 A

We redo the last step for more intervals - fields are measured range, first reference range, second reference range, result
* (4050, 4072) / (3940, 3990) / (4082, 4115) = -1.7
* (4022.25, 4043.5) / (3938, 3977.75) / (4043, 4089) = -4.6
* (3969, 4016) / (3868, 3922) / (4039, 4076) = -1.7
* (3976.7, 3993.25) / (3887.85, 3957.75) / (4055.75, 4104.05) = -2.6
